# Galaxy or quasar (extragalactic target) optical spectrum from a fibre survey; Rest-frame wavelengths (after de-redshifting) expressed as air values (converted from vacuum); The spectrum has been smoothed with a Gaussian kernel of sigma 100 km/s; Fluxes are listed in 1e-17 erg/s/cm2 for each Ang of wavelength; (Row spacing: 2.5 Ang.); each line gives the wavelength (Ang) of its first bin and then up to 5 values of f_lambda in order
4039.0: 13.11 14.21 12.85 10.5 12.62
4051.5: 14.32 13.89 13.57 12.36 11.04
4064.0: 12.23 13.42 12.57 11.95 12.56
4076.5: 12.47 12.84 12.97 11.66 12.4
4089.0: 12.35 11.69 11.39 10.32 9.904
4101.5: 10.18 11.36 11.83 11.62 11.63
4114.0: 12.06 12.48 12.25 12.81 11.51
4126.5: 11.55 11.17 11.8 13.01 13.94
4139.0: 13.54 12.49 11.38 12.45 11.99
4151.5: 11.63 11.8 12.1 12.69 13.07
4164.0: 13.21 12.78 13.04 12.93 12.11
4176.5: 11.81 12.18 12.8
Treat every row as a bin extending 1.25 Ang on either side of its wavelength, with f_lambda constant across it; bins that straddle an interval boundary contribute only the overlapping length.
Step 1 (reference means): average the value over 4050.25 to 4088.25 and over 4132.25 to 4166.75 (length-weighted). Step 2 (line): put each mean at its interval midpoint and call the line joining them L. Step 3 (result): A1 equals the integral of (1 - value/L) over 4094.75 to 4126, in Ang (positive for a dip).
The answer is 2.8 Ang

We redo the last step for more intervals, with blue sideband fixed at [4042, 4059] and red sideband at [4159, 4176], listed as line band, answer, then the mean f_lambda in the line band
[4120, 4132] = 1.0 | 11.8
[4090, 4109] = 2.8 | 11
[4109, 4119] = 0.7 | 12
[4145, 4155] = 0.7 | 12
